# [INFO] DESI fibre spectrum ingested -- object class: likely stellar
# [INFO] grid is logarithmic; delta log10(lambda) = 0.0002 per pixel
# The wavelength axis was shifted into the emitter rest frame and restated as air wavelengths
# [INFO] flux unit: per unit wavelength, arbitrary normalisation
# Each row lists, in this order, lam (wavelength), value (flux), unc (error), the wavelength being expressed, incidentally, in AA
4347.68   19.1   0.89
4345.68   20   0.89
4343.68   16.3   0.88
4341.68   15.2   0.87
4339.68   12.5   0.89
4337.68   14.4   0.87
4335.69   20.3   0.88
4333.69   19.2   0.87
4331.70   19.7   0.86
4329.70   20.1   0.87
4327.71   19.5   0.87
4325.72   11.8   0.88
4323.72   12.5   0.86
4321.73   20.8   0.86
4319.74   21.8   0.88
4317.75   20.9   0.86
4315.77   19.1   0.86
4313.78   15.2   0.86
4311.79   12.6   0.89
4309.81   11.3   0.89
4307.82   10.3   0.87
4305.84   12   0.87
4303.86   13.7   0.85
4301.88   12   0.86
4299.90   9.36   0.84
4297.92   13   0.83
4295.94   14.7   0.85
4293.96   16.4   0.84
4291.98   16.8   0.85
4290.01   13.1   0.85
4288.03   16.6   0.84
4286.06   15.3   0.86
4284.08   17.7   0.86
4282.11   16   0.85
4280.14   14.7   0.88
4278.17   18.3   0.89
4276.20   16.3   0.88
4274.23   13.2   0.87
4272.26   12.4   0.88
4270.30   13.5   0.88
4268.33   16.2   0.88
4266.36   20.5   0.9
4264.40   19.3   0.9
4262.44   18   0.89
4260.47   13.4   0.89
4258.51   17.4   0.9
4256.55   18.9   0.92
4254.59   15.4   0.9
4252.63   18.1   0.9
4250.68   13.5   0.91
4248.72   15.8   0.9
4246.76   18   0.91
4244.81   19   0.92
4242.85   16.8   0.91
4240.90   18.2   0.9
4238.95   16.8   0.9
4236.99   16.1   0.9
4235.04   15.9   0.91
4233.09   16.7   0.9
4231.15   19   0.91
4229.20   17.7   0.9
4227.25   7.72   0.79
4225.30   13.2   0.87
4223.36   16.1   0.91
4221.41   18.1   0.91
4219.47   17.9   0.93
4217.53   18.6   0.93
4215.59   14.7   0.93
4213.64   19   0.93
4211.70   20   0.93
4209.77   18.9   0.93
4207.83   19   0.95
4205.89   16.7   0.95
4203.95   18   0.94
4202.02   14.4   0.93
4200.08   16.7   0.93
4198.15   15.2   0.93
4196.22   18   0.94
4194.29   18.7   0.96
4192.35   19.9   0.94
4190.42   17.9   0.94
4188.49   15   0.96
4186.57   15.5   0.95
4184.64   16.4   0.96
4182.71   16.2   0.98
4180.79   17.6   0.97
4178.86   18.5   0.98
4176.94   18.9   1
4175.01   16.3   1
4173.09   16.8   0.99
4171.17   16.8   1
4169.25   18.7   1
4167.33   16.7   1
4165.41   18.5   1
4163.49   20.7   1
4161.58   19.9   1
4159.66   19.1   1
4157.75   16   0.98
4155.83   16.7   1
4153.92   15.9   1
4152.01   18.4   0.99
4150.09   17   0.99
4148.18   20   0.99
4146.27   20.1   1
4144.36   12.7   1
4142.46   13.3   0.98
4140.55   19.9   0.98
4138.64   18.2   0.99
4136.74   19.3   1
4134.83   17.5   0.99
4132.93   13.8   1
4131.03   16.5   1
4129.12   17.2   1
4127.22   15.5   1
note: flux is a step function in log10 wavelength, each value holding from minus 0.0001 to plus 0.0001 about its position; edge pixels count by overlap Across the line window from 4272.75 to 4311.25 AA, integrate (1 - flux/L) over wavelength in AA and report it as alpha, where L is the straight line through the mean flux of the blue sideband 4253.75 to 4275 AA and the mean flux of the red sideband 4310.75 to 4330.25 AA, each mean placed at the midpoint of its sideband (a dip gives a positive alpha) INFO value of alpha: 5.9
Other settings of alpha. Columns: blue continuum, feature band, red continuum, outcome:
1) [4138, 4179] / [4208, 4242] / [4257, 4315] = -1.2 AA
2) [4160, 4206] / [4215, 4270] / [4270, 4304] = -2.9 AA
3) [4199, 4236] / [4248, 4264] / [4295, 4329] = -0.5 AA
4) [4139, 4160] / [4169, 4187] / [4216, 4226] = -0.2 AA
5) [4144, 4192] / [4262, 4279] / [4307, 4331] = 0.4 AA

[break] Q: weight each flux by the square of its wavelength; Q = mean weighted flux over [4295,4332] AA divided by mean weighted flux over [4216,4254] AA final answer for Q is 1.0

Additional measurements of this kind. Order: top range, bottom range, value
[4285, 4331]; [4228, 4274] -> 0.94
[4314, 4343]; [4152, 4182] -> 1.07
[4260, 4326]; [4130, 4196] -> 0.93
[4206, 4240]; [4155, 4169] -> 0.95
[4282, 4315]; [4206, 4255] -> 0.85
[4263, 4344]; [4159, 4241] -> 0.96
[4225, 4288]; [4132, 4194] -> 0.97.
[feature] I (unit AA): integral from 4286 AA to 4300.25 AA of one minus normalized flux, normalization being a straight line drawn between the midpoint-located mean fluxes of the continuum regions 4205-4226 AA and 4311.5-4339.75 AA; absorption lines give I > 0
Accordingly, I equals 2.5 AA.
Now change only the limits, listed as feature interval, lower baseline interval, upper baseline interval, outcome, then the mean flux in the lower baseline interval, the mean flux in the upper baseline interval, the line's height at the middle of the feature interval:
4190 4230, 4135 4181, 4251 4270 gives 1.2 AA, 17.7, 17.2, 17.5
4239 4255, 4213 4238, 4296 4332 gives -1.0 AA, 16.2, 15.2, 15.9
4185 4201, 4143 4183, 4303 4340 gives 0.3 AA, 17.7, 16.3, 17.4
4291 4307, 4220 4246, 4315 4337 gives 4.0 AA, 16.3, 18.6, 18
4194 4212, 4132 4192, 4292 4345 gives -0.5 AA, 17.4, 15.6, 16.9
